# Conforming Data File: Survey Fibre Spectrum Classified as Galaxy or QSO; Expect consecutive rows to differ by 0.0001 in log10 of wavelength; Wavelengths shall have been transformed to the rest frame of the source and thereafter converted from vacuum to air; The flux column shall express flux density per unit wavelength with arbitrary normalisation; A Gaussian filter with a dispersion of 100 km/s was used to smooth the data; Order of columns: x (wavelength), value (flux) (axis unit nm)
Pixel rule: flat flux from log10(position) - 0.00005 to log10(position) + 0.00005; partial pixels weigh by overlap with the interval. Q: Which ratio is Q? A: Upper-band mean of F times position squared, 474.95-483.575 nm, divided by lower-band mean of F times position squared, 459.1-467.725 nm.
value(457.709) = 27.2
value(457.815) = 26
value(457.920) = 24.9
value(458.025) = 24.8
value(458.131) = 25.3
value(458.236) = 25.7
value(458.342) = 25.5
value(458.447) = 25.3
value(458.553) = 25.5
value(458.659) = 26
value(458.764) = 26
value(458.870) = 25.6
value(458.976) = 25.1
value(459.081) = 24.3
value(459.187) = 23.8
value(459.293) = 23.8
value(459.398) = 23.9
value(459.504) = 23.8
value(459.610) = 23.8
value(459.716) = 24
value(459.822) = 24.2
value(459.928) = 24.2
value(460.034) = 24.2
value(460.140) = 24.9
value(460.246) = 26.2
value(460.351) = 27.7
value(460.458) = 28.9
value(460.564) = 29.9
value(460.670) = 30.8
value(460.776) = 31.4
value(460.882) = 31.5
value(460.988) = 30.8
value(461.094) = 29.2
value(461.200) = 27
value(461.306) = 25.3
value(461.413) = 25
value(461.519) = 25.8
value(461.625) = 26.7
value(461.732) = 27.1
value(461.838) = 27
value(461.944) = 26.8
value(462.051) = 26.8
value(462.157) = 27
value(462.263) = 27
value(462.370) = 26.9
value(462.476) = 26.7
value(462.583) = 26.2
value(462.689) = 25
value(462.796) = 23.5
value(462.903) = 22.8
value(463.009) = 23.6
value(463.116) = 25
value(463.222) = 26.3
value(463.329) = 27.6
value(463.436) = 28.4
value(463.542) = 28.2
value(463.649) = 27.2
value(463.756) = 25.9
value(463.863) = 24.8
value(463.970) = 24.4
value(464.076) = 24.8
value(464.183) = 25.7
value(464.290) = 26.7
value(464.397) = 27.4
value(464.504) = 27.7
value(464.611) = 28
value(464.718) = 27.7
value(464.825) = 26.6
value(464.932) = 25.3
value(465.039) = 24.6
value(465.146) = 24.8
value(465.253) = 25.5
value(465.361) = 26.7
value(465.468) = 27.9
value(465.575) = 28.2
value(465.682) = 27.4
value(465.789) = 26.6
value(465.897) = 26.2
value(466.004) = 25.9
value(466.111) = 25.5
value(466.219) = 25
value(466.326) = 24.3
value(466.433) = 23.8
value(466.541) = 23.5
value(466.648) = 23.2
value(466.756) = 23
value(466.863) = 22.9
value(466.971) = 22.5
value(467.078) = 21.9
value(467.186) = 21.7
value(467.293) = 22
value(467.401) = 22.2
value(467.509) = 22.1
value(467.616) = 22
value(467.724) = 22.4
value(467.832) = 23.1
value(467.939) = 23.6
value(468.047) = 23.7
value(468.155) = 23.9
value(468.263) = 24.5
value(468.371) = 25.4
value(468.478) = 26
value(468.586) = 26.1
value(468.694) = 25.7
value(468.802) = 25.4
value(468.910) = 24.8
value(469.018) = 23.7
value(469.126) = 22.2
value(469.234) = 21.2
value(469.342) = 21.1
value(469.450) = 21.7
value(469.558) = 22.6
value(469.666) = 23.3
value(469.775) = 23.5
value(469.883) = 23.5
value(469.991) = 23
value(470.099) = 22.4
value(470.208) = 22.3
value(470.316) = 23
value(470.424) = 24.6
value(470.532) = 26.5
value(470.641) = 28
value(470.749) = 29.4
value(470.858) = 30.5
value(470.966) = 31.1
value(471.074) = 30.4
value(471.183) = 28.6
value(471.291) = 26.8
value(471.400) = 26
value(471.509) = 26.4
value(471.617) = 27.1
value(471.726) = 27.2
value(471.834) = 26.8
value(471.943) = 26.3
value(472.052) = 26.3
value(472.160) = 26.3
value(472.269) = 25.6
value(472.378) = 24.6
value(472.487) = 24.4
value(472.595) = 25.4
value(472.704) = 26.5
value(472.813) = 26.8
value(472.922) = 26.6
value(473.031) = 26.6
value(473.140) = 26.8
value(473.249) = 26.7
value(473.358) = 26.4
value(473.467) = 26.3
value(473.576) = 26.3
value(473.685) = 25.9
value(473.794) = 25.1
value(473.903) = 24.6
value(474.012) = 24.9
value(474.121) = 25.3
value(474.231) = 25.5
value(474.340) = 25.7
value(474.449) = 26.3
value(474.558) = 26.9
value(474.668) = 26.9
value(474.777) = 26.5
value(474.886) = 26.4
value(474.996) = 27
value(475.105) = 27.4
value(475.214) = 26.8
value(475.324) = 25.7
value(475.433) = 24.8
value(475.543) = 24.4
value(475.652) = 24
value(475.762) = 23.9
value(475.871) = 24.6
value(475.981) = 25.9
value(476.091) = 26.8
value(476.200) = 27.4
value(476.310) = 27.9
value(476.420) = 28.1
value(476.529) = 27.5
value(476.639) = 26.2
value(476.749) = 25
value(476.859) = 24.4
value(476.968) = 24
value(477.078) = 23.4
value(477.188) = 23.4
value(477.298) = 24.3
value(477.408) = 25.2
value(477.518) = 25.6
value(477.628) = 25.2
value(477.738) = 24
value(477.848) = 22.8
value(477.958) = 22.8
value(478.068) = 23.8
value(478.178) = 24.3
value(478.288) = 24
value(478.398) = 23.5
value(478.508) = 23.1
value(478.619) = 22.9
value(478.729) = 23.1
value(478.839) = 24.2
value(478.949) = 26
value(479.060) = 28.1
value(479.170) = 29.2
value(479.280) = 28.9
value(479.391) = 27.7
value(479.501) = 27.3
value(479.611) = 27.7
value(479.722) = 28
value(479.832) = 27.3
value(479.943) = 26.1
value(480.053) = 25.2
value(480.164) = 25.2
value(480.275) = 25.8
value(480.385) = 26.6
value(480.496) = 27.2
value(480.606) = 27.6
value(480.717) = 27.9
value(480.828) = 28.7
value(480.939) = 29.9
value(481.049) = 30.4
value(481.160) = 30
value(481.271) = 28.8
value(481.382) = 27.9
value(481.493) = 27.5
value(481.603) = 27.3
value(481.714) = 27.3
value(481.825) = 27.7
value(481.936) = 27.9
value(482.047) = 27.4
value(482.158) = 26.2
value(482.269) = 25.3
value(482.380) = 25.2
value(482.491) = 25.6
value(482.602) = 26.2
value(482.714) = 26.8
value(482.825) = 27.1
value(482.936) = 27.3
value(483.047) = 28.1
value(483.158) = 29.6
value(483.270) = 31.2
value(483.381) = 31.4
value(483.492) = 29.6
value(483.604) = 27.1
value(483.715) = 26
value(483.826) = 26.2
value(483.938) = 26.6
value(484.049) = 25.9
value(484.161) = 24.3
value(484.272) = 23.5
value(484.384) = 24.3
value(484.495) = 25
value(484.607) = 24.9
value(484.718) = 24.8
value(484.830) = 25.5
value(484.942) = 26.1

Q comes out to 1.10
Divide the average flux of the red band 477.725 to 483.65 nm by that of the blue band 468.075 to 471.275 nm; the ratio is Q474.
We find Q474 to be 1.07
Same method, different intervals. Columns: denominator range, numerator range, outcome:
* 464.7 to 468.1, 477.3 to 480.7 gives 1.05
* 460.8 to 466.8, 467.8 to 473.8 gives 0.97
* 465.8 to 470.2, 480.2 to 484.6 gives 1.16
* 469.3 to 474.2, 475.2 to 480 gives 0.99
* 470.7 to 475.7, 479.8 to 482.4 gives 1.03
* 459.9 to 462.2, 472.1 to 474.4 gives 0.94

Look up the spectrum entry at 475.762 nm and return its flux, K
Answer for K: 23.9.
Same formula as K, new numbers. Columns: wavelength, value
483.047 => 28.1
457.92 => 24.9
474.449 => 26.3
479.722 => 28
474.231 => 25.5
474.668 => 26.9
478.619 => 22.9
